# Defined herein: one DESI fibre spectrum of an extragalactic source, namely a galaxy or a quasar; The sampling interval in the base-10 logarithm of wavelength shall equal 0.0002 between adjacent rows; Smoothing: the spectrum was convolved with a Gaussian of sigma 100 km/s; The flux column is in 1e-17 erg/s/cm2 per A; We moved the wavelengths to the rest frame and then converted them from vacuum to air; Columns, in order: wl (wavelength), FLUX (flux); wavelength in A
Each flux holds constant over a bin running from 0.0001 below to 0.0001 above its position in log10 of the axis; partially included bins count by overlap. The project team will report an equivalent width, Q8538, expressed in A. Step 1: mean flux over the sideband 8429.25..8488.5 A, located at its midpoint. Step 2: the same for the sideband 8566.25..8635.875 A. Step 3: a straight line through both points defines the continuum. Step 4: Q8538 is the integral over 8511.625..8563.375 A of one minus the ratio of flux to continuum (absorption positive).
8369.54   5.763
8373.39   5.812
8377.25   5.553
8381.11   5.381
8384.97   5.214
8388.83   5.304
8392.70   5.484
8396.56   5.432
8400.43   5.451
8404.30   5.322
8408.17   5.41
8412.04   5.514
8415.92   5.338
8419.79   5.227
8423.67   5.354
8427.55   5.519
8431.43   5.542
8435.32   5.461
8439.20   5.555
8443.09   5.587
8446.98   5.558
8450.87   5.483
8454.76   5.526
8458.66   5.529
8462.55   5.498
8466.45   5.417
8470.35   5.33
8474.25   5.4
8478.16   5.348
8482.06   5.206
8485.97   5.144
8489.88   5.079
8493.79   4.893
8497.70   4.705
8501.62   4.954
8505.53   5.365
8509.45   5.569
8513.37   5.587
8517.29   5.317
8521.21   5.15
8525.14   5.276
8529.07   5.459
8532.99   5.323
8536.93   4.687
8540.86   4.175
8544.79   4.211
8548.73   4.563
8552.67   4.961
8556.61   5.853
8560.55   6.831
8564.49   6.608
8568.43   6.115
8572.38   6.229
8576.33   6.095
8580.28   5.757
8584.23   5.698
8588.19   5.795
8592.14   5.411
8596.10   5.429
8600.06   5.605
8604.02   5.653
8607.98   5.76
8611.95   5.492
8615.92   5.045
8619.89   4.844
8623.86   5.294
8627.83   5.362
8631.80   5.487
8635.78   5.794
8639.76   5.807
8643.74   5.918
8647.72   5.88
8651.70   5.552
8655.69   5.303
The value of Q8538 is 3.0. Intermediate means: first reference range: 5.44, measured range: 5.21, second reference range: 5.6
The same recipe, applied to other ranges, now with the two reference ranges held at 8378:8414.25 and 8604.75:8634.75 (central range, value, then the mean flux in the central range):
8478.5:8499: 1.3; 5.04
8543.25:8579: -2.5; 5.74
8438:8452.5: -0.4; 5.55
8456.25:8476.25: -0.2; 5.43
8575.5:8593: -1.3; 5.75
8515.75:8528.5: 0.2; 5.27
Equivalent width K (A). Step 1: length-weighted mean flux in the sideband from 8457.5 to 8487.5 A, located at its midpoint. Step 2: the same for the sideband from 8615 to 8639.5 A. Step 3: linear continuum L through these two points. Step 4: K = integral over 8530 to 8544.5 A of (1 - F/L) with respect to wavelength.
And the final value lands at 1.72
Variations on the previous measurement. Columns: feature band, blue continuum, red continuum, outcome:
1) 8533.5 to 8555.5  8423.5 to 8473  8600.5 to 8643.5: 3.4 A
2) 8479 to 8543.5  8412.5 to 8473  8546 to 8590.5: 6.3 A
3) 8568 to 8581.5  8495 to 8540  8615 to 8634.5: -2.2 A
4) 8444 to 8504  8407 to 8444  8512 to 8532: 1.4 A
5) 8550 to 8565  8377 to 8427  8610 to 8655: -1.3 A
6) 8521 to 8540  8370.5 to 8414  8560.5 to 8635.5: 1.6 A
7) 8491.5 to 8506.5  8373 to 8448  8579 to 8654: 1.5 A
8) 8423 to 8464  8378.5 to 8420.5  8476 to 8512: -1.9 A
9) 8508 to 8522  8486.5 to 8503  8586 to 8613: -1.0 A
